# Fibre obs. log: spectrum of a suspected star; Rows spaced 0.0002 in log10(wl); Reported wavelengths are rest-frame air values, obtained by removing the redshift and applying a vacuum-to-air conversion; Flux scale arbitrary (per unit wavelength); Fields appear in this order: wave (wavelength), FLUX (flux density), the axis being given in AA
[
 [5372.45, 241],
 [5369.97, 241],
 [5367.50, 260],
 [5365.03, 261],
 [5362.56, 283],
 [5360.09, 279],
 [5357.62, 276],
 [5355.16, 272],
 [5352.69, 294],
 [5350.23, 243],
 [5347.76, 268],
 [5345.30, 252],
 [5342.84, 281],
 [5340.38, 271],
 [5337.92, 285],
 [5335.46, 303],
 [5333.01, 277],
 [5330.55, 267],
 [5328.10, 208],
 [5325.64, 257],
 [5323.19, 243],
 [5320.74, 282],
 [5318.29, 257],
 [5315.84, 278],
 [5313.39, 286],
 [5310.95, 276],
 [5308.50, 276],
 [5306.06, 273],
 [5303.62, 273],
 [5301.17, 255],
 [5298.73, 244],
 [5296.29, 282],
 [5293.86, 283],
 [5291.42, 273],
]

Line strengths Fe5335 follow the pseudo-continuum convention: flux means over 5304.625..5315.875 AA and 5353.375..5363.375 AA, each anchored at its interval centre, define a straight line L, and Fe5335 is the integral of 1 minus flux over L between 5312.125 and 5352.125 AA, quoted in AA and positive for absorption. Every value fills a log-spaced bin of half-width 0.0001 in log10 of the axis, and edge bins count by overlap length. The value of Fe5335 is 1.6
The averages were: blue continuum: 278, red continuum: 278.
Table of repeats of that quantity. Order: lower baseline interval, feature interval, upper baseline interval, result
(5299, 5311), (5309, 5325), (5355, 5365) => -0.03 AA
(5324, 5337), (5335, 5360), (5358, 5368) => -0.61 AA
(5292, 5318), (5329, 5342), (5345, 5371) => -0.47 AA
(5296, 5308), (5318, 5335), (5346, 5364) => 0.67 AA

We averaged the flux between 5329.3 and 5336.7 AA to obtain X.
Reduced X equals 282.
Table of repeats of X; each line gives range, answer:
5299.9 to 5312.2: 271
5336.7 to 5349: 271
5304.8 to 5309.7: 275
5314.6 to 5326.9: 263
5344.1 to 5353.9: 264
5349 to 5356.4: 270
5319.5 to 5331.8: 251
